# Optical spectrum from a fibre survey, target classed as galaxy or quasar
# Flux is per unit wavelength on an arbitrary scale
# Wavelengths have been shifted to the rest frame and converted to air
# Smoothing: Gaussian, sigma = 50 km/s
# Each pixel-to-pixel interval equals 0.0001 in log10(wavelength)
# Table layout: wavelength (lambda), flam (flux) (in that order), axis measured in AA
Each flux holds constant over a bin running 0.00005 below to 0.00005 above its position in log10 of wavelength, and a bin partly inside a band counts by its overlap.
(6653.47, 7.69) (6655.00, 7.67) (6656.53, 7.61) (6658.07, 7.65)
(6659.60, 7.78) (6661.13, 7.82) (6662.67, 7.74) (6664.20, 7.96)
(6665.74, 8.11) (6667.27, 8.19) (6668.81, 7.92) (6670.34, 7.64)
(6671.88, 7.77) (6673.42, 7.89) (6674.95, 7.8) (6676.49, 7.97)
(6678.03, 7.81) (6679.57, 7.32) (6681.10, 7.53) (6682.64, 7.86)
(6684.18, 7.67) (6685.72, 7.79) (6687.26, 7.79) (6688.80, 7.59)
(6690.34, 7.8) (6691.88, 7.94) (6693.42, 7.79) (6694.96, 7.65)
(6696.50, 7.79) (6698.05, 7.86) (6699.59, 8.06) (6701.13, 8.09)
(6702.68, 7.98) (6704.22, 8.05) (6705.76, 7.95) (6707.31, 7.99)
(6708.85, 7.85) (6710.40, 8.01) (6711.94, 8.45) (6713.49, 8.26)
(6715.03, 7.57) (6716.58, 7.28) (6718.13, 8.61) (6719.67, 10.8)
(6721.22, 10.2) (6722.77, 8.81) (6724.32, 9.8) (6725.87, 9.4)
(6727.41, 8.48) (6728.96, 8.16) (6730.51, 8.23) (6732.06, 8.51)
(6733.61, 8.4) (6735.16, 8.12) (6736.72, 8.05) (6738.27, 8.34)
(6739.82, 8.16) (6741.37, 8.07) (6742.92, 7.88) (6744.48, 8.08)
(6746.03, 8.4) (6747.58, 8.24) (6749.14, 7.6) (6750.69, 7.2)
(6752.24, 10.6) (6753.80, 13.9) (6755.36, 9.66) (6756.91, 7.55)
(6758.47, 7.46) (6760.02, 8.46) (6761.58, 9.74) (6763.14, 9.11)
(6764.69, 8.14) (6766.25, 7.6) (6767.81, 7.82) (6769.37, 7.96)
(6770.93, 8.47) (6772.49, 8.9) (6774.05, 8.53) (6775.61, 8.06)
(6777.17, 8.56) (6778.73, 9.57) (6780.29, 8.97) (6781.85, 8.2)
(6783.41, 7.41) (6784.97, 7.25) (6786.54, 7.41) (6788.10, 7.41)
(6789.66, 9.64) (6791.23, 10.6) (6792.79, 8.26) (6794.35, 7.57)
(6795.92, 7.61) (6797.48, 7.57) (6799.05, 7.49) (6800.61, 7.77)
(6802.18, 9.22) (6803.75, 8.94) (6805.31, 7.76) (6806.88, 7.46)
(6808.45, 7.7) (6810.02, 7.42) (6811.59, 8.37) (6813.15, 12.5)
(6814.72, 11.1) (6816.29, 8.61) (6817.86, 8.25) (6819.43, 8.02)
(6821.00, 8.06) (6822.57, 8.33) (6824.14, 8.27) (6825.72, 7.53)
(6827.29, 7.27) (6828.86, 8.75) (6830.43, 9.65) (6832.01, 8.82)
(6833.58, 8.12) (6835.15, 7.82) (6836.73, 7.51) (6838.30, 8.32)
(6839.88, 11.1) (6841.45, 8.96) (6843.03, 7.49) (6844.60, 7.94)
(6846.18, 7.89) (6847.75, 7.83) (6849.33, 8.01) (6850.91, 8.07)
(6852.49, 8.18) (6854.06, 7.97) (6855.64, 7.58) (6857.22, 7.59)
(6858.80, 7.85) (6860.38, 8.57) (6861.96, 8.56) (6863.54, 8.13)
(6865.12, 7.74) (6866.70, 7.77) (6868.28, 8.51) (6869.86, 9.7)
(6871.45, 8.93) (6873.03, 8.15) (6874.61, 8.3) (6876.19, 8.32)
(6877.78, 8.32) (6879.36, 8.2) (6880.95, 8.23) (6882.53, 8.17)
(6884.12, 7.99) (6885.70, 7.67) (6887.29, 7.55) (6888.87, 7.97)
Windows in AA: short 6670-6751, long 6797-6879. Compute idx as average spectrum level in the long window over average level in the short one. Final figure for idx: 1.03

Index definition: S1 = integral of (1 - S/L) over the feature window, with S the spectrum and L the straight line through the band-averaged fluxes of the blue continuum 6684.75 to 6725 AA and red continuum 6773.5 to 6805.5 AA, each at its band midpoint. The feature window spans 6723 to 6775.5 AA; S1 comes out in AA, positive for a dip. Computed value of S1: -2.0 AA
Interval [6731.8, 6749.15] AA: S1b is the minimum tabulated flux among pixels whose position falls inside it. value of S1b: 7.6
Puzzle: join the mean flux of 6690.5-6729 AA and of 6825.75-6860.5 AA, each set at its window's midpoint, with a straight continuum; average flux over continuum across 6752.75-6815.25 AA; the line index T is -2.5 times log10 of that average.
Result -0.04 mag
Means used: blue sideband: 8.35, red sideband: 8.22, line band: 8.58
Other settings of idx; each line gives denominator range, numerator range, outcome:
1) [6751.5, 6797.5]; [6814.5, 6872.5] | 0.97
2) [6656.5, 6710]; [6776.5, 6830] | 1.07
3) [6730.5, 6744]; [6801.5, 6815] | 1.08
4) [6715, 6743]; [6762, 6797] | 0.97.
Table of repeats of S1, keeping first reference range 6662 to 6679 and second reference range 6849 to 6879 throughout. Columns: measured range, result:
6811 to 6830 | -1.5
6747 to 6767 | -2.1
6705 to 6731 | -2.0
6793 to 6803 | 0.3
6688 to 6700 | 0.2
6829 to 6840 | -0.6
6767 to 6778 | -0.4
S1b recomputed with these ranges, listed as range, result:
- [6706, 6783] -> 7.2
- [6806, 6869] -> 7.27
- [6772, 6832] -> 7.25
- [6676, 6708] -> 7.32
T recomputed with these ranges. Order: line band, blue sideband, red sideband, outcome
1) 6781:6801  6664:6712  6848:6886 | 0.00 mag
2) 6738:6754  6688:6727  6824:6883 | -0.04 mag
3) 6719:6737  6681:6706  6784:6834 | -0.12 mag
